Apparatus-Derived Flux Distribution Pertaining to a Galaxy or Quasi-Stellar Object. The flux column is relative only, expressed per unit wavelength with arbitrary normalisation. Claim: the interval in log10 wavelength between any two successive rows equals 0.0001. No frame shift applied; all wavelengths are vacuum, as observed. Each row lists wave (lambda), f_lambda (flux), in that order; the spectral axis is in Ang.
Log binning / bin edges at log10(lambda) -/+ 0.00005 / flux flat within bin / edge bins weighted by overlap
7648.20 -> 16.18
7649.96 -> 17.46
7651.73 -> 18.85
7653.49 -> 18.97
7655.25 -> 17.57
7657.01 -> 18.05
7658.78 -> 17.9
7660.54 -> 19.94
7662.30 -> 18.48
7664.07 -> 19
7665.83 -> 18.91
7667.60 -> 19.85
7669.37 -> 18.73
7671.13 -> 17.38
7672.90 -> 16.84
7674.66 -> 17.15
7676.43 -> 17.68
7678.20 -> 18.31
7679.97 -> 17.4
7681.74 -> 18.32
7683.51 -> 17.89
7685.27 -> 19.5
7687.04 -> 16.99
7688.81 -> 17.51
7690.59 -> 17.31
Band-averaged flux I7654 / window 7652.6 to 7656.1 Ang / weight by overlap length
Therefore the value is 18.3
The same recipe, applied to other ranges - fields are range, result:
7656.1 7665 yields 18.7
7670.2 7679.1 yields 17.5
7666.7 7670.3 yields 19.2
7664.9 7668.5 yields 19.4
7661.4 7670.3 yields 19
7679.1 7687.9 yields 18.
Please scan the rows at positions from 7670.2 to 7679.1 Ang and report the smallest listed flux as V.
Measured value 16.84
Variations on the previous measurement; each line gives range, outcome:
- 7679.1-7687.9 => 16.99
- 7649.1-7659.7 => 17.46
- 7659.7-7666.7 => 18.48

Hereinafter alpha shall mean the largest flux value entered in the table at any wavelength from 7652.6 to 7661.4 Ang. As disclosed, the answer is 19.94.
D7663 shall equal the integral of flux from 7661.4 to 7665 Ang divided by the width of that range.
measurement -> 18.8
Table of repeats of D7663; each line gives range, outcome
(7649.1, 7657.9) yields 18.2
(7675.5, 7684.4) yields 17.9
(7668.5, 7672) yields 18.1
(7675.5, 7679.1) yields 17.9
